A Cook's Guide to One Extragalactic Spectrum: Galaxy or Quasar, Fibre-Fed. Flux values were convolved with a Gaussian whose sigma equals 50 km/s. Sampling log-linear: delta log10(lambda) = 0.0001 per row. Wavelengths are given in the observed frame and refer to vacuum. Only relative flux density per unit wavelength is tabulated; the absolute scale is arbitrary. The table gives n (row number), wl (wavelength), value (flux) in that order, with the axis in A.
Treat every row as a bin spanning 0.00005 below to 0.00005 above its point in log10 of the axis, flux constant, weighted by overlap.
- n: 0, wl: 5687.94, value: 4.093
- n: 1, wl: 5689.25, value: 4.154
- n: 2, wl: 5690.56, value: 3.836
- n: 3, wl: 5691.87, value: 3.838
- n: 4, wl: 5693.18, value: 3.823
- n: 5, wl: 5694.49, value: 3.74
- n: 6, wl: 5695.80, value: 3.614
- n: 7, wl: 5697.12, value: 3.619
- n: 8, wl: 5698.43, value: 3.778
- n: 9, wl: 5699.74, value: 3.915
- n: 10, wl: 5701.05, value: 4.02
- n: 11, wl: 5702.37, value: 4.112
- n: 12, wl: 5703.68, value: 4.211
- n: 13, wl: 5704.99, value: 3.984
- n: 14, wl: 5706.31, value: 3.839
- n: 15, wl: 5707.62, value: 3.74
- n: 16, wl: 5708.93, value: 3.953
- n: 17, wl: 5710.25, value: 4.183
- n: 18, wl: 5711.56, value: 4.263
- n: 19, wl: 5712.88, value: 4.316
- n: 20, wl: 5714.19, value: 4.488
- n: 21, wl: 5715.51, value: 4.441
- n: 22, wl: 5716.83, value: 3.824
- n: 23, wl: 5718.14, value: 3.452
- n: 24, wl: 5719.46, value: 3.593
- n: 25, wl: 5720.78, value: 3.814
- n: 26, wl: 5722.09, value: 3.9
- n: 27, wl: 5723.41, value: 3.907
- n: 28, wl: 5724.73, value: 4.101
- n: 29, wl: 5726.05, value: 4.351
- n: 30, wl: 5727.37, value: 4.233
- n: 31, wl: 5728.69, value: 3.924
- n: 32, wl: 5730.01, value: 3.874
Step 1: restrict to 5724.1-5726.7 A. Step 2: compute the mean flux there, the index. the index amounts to 4.22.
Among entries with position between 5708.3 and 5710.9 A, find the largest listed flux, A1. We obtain 4.183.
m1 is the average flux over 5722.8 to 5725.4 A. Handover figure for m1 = 4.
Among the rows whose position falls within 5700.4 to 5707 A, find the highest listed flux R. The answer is 4.211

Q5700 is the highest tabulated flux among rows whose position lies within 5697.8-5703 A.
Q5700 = 4.112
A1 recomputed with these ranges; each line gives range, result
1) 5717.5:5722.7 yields 3.9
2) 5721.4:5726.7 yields 4.351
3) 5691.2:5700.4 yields 3.915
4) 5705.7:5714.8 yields 4.488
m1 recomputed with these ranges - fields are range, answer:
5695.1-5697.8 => 3.61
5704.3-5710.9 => 3.94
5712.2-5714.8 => 4.4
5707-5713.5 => 4.09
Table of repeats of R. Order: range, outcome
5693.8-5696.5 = 3.74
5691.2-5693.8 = 3.838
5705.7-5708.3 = 3.839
